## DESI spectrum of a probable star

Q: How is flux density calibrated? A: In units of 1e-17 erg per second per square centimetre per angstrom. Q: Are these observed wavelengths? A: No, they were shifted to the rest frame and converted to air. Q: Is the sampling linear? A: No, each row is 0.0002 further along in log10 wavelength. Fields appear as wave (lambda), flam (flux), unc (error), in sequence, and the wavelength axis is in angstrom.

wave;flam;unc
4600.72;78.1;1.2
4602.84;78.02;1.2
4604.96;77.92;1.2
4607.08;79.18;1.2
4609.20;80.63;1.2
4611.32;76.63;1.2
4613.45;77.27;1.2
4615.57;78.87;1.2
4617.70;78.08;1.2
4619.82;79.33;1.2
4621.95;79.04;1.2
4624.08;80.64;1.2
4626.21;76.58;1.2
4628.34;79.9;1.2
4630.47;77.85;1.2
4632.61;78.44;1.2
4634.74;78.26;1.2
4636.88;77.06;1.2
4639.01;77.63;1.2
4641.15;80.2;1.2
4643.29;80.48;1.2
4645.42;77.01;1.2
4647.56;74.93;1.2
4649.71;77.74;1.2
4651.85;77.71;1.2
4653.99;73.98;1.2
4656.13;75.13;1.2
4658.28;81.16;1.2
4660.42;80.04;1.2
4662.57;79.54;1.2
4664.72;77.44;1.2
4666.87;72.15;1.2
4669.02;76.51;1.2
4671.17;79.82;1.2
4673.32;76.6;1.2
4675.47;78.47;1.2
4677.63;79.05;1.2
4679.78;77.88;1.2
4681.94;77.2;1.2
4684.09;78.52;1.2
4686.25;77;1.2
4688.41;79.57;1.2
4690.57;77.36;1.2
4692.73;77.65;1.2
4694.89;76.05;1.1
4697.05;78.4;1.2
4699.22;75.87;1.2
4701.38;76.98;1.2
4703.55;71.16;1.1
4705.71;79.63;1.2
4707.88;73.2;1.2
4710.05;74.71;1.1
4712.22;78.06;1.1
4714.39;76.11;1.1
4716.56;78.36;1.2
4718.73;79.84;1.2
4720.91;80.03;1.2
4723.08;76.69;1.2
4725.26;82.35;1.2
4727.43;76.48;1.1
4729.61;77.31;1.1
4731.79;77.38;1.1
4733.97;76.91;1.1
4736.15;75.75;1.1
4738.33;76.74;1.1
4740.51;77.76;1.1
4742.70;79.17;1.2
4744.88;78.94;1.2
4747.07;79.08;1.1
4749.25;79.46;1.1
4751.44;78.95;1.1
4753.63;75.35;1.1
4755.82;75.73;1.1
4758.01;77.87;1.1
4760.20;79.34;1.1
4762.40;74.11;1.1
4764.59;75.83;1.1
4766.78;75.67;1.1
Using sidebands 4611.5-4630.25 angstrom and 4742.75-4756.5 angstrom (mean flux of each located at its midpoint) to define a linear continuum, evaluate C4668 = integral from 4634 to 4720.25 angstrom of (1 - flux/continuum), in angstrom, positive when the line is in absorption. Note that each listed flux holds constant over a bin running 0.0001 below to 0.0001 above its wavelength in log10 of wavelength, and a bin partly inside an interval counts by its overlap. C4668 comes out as 1.10 angstrom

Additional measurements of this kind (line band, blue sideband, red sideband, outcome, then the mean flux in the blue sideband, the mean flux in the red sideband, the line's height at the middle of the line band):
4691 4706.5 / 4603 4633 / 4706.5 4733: 0.25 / 78.6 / 77.6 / 77.8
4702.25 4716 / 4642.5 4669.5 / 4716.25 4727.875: 0.55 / 77.2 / 79.2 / 78.8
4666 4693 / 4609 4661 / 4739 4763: 0.16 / 78.1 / 77.8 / 78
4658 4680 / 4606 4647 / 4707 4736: 0.03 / 78.6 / 77.5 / 78.1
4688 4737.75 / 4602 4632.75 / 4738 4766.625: 0.42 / 78.6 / 77.5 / 77.8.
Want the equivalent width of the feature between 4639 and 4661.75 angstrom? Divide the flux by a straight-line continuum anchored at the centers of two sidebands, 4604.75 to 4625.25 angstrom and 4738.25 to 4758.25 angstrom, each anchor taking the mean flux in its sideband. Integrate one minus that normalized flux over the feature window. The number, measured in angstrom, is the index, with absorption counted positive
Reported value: 0.2 angstrom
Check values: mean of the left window 78.8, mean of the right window 78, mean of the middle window 77.8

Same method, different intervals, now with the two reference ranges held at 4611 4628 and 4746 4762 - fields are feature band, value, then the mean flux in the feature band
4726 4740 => 0.17 angstrom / 77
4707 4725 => 0.13 angstrom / 77.4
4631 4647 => 0.01 angstrom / 78.3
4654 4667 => 0.09 angstrom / 77.7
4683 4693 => 0.01 angstrom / 78.1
